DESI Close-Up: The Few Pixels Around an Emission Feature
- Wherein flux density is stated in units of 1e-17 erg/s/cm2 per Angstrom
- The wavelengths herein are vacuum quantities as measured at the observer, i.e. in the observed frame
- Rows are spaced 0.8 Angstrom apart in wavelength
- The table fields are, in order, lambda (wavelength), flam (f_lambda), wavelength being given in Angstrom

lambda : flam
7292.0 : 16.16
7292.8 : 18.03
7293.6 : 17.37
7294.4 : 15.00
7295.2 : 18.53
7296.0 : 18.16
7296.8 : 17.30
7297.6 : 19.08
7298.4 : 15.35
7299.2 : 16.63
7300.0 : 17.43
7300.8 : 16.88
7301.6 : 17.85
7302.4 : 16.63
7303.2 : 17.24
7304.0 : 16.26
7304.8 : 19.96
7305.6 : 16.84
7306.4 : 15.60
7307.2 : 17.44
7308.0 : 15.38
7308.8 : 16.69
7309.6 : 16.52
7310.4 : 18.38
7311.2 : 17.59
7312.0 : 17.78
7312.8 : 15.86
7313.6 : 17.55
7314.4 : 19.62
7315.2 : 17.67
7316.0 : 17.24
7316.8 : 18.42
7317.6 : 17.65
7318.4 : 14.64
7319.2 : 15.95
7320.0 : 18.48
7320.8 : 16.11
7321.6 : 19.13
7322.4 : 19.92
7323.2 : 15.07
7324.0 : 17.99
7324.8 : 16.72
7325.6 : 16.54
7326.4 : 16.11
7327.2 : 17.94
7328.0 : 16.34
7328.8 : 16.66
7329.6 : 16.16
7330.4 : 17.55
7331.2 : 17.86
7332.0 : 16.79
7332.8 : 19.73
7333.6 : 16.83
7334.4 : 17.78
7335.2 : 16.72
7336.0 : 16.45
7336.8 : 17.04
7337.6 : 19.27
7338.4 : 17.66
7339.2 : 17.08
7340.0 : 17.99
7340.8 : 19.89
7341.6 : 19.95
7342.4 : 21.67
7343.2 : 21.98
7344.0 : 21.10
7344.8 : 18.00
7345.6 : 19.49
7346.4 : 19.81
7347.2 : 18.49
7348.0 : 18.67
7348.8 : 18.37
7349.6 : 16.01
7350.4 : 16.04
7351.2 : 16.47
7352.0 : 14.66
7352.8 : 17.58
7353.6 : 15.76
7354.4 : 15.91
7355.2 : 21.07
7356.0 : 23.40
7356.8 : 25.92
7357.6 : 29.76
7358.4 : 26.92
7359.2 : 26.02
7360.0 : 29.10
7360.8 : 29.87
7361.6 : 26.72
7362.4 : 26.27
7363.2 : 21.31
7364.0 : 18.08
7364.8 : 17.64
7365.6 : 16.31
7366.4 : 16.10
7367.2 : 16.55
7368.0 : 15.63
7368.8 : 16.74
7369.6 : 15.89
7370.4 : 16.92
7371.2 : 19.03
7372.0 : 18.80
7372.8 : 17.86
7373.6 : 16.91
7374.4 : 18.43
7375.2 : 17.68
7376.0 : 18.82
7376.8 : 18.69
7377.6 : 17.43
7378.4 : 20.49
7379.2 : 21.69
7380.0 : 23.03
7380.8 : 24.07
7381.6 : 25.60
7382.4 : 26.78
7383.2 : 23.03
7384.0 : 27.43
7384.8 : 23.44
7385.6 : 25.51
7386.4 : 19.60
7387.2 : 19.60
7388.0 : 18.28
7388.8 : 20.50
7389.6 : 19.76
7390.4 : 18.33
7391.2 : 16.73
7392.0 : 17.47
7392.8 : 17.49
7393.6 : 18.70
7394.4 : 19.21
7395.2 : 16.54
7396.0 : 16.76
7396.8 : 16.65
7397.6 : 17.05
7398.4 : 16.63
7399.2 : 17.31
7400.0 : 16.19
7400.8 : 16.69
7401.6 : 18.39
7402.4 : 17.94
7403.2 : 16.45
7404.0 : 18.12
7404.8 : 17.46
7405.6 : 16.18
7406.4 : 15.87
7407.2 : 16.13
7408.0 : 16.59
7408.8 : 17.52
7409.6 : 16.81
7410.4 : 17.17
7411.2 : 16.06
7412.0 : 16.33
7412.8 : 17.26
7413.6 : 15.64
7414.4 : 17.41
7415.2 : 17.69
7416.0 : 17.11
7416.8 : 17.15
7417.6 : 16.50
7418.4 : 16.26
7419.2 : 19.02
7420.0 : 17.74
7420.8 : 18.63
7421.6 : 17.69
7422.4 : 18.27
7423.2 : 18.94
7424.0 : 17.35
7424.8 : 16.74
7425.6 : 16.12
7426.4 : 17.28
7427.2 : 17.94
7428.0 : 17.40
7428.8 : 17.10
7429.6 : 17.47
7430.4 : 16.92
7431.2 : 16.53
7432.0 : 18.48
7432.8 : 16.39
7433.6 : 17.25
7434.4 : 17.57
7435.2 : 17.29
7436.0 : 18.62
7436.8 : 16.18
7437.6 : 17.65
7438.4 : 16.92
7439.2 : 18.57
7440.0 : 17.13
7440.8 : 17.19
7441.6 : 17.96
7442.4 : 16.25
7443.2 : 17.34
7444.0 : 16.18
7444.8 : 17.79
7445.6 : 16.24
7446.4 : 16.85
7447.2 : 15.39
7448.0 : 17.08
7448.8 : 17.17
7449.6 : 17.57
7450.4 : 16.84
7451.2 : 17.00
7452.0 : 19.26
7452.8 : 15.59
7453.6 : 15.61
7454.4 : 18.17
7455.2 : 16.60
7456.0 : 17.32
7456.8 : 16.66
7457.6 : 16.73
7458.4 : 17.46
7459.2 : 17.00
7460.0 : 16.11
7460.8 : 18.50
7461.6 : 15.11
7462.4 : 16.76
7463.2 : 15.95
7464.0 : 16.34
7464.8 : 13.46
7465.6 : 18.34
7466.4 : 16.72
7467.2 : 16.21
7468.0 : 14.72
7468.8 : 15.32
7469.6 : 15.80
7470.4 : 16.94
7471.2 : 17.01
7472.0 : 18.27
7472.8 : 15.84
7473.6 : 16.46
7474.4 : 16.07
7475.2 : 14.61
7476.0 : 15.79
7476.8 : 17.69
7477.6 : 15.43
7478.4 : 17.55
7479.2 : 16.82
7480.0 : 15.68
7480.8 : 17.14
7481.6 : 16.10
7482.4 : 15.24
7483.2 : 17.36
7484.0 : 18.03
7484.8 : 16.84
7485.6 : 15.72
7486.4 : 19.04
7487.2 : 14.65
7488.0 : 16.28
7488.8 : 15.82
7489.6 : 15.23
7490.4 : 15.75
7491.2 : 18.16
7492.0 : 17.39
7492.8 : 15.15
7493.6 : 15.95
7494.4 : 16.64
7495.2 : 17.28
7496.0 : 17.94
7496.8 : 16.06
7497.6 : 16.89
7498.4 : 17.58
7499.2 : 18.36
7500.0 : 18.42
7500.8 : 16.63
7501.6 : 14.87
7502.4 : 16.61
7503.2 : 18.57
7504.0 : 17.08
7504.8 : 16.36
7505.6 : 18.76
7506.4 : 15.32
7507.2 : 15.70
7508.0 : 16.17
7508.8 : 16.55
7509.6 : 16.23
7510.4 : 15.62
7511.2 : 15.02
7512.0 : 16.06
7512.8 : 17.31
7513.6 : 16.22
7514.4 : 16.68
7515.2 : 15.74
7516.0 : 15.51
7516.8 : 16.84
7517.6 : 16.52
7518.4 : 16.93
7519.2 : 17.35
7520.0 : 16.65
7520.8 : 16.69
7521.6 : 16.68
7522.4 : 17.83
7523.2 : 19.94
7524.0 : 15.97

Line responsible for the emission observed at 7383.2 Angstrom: [N II]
